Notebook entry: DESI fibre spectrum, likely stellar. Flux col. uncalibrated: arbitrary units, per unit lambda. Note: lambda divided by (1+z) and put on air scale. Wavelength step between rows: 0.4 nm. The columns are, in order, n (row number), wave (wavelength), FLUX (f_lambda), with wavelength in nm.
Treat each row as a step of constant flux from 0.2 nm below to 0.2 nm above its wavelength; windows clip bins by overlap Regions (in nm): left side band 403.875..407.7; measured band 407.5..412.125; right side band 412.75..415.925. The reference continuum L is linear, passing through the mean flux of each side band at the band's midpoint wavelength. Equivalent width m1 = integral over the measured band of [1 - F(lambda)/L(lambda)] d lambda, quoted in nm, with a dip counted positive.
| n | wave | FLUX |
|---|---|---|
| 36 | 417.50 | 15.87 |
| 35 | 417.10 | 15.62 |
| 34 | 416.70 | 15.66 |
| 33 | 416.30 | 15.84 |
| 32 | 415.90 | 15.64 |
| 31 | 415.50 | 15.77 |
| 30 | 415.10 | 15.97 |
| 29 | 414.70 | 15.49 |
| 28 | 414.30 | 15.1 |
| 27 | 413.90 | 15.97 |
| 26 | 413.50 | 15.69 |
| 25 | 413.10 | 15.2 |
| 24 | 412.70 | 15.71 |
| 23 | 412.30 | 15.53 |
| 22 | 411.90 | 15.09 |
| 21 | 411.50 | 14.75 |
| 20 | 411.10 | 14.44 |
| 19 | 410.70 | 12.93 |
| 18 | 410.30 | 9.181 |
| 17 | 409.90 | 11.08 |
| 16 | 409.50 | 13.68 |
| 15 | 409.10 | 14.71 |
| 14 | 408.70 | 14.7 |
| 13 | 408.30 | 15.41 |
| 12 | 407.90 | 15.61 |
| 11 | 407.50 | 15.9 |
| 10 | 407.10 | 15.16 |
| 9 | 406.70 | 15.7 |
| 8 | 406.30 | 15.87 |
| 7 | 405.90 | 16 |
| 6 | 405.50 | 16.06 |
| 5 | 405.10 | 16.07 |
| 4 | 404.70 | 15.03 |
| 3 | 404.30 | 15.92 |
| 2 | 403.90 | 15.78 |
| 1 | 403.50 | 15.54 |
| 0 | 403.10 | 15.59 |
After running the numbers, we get 0.53 nm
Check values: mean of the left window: 15.7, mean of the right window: 15.6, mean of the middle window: 13.9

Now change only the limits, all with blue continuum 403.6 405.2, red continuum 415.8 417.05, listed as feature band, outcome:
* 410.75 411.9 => 0.09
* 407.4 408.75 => 0.02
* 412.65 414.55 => 0.02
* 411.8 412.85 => 0.02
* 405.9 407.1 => 0.00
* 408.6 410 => 0.18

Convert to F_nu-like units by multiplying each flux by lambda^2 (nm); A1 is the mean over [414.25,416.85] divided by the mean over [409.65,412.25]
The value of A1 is 1.2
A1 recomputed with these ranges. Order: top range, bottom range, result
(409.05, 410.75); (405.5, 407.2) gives 0.78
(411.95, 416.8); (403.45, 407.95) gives 1.04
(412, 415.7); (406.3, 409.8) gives 1.07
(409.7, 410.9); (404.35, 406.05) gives 0.72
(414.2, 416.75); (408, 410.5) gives 1.22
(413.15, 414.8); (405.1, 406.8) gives 1.01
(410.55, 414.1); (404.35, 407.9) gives 0.99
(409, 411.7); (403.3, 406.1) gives 0.84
